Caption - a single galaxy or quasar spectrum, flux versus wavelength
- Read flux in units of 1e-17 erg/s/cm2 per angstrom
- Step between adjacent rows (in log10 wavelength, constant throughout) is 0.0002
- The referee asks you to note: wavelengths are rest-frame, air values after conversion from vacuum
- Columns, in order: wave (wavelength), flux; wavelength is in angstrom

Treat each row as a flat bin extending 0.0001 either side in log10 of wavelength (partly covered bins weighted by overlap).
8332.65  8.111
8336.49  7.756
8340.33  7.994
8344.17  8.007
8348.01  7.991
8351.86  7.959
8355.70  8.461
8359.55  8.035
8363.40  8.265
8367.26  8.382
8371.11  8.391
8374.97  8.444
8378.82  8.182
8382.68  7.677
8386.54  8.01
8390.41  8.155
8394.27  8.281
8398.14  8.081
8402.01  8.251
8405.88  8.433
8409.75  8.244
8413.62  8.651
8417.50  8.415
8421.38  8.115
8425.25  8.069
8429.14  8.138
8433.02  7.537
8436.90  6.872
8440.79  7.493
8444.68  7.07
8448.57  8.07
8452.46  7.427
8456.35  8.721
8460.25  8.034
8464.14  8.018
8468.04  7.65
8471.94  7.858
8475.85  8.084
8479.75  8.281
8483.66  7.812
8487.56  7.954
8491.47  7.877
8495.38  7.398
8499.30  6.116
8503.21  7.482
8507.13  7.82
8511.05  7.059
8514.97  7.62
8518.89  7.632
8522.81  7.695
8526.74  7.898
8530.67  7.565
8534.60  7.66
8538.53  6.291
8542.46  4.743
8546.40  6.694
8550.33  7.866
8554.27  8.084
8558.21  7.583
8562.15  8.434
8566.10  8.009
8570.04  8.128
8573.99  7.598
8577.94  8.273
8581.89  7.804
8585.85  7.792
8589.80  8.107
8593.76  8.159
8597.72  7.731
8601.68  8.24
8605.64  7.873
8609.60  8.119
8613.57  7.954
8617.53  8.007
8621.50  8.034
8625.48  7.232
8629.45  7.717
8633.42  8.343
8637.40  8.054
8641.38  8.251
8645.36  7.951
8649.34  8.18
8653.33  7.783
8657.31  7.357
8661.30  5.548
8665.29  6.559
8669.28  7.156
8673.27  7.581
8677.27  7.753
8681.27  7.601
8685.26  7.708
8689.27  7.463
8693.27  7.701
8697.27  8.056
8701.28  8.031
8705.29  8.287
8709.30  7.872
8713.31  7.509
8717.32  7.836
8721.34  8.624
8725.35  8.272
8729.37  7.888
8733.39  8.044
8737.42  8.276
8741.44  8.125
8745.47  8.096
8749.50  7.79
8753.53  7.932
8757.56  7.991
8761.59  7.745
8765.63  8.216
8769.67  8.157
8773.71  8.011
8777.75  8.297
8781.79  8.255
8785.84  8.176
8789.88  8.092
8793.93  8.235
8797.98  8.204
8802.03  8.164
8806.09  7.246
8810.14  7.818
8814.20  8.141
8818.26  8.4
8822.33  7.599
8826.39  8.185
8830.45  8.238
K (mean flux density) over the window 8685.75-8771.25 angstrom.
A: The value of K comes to 7.99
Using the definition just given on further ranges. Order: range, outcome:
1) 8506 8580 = 7.51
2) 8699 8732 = 8.04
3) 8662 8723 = 7.66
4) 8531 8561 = 7.06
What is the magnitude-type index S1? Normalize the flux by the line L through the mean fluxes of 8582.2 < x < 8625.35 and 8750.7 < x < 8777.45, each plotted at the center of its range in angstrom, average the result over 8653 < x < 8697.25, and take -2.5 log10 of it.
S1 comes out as 0.096 mag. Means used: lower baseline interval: 7.96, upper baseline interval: 8.02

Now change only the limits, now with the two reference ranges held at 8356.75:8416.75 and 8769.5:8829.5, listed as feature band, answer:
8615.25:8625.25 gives 0.04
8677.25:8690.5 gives 0.07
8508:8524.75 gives 0.09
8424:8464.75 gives 0.06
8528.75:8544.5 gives 0.24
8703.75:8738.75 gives 0.01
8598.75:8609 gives 0.01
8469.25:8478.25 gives 0.03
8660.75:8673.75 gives 0.20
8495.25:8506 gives 0.17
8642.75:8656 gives 0.02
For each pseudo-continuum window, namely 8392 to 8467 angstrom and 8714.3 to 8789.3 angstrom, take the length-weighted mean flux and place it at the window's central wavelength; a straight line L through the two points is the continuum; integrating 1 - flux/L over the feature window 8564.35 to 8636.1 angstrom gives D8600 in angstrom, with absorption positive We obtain 0.8 angstrom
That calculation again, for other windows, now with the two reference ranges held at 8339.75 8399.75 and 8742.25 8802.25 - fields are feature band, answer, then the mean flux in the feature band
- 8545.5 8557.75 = 0.7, 7.63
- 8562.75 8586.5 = 0.4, 7.97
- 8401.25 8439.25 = 0.4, 8.06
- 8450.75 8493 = 0.8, 7.98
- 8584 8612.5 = 0.4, 8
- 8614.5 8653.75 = 0.7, 7.96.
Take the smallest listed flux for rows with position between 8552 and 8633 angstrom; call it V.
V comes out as 7.232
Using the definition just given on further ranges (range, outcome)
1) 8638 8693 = 5.548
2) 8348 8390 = 7.677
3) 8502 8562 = 4.743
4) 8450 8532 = 6.116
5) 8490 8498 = 7.398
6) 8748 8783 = 7.745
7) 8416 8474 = 6.872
